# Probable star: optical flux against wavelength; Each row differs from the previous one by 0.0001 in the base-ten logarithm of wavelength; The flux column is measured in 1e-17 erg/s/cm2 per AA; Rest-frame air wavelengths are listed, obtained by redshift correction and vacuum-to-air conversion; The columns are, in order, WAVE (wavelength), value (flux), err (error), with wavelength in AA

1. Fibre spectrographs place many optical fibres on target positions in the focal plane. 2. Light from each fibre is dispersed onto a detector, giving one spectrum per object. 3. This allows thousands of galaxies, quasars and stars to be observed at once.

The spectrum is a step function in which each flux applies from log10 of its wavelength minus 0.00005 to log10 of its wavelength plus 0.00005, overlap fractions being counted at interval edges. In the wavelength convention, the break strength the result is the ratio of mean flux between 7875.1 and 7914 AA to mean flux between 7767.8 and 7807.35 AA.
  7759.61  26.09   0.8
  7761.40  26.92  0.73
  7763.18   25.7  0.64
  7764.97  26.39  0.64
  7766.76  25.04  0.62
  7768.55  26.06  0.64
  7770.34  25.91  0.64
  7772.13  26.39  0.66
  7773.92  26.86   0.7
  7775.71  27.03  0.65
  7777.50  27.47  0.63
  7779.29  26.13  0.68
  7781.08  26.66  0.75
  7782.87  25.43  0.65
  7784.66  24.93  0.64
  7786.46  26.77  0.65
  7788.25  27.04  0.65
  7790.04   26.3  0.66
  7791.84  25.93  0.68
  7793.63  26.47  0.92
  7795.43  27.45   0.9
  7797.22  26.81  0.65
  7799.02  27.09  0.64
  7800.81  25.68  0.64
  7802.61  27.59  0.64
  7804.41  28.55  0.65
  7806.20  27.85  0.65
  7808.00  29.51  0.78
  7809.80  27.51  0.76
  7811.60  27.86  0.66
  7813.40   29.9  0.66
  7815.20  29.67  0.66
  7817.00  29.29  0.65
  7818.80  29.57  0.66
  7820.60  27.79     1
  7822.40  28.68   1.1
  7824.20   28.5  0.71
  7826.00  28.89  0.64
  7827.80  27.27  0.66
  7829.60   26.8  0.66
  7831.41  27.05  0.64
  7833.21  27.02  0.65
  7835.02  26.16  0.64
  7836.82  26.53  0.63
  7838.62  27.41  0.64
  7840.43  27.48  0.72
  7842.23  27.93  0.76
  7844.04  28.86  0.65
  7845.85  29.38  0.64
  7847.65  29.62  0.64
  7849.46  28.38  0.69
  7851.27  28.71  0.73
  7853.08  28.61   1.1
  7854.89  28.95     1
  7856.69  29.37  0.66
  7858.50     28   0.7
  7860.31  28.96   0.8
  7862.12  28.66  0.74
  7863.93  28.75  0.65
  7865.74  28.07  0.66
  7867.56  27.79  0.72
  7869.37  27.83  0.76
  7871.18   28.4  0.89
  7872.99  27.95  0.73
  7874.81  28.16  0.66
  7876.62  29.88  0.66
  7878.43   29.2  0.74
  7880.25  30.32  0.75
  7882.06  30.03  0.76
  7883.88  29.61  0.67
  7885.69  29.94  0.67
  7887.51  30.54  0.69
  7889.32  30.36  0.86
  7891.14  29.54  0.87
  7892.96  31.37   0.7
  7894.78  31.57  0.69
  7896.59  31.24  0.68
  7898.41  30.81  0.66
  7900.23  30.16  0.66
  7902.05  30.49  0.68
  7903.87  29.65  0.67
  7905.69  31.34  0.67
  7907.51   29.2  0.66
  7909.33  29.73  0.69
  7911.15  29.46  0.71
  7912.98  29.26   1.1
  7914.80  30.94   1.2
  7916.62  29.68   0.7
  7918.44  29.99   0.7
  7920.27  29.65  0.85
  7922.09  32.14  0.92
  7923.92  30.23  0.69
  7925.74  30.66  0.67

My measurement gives 1.13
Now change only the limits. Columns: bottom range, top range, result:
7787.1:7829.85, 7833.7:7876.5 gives 1.02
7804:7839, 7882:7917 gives 1.08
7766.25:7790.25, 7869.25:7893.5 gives 1.12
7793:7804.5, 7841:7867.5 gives 1.06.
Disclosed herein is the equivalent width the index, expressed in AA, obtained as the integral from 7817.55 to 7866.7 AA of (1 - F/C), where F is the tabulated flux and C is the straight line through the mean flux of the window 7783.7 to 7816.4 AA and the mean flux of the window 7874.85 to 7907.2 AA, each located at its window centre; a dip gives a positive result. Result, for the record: 0.9 AA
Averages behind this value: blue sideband 27.4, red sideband 30.3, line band 28.2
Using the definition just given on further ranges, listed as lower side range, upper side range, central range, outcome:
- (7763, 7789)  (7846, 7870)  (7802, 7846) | -0.7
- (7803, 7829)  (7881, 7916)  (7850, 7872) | 0.7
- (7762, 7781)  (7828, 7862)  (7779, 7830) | -0.8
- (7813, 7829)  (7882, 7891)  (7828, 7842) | 1.0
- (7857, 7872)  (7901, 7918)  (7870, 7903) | -0.9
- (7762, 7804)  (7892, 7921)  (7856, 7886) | 0.3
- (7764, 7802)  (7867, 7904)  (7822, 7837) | 0.3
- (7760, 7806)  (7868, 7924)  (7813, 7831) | -0.6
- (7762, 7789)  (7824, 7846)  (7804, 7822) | -1.1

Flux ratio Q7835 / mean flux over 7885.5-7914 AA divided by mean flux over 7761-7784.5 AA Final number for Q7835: 1.15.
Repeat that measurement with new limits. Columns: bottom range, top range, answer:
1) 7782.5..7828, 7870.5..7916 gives 1.08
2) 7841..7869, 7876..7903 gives 1.06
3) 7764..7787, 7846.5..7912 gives 1.12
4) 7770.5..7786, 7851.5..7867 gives 1.09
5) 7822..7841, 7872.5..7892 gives 1.08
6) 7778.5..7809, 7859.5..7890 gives 1.08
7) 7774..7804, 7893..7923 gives 1.14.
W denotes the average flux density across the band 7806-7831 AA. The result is 28.5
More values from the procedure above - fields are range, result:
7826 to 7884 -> 28.3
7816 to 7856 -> 28.1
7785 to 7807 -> 26.9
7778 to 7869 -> 27.8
